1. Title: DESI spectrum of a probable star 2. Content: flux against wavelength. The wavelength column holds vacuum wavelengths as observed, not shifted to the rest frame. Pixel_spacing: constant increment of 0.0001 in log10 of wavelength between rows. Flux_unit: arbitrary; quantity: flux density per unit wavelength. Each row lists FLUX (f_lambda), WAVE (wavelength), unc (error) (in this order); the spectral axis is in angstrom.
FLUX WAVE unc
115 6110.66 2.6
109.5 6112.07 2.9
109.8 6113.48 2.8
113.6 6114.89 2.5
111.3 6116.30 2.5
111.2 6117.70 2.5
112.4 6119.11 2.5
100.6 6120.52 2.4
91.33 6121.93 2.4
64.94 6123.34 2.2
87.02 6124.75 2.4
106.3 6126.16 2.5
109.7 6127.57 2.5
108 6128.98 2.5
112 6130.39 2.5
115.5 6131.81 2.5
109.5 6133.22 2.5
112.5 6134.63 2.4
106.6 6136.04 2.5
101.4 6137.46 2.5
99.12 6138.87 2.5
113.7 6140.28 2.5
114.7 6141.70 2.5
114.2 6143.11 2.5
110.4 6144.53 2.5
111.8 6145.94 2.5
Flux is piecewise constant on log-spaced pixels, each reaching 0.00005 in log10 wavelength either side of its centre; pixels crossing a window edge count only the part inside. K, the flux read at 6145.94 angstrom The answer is 111.8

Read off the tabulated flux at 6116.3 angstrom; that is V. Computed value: 111.3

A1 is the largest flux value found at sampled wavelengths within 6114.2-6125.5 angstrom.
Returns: 113.6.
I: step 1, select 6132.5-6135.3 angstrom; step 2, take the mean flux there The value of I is 111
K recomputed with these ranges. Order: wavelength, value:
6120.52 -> 100.6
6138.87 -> 99.12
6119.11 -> 112.4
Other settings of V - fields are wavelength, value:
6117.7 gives 111.2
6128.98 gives 108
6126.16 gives 106.3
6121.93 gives 91.33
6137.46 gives 101.4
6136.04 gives 106.6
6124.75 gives 87.02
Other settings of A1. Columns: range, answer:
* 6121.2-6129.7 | 109.7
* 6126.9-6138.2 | 115.5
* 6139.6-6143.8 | 114.7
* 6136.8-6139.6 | 101.4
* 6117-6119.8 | 112.4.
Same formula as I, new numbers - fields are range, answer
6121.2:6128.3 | 92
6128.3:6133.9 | 111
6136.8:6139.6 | 101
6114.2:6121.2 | 110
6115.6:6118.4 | 112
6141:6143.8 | 115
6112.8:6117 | 112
